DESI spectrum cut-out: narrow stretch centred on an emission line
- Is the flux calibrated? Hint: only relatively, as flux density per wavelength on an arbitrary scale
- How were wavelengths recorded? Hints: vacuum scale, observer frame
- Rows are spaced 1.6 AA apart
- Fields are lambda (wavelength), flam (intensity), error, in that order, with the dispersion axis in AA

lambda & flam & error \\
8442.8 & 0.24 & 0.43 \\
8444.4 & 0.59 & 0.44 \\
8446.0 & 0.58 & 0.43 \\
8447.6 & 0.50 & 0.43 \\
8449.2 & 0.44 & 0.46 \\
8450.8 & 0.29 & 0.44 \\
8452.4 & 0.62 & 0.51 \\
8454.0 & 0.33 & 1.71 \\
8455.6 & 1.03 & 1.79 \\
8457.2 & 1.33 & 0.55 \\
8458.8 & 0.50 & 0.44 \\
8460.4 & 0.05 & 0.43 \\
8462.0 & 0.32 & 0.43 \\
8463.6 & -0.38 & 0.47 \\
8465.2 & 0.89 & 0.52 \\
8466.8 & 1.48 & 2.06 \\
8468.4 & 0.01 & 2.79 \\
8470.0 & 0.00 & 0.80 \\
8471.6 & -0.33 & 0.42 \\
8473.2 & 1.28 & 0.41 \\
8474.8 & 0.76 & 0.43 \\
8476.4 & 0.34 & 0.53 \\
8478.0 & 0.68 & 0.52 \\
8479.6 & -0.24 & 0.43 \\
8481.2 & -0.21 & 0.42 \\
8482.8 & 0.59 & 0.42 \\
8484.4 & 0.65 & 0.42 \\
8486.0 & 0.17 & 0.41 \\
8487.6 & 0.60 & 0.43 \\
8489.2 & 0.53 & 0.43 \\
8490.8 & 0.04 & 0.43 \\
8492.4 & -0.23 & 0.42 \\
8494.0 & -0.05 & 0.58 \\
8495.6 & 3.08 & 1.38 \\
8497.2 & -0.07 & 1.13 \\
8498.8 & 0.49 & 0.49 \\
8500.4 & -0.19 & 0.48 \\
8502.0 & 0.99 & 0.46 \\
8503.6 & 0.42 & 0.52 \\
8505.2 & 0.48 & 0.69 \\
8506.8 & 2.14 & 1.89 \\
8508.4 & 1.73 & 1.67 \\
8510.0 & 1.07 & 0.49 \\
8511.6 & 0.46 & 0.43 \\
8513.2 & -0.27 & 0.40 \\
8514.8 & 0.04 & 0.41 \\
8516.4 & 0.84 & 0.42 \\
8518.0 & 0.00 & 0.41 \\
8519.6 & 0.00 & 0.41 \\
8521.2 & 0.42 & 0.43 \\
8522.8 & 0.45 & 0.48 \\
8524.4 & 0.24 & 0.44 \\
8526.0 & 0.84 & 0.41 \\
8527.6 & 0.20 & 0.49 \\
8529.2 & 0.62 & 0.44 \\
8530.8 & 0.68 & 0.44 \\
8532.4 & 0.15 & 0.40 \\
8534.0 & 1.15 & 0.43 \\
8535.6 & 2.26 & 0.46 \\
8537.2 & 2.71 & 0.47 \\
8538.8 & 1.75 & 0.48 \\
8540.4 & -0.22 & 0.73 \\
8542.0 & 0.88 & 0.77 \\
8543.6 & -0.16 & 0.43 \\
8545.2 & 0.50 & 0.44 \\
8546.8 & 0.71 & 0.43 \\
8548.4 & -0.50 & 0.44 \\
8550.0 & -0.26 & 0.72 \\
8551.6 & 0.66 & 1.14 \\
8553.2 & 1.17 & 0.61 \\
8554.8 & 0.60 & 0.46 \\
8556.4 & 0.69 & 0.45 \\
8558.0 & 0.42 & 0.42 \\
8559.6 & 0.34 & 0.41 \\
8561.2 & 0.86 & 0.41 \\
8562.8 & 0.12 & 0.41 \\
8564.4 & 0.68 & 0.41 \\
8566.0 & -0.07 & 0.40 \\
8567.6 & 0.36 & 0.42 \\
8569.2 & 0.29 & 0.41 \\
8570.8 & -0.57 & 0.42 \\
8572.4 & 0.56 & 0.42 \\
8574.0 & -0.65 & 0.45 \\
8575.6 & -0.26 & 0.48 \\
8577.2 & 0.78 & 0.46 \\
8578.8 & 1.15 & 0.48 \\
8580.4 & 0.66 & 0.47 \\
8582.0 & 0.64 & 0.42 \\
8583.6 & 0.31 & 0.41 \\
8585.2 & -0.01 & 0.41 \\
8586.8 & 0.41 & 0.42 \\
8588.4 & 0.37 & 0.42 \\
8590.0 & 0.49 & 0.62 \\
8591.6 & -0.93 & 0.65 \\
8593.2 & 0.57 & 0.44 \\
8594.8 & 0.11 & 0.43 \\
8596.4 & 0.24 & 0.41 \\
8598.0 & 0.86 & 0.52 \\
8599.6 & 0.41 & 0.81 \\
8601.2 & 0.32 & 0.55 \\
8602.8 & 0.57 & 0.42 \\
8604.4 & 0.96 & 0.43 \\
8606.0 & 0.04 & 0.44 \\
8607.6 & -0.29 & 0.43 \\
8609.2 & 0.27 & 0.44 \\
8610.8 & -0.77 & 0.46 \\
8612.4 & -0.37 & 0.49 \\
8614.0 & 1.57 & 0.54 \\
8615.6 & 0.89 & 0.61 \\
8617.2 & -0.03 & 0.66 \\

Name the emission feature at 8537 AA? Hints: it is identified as Hgamma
